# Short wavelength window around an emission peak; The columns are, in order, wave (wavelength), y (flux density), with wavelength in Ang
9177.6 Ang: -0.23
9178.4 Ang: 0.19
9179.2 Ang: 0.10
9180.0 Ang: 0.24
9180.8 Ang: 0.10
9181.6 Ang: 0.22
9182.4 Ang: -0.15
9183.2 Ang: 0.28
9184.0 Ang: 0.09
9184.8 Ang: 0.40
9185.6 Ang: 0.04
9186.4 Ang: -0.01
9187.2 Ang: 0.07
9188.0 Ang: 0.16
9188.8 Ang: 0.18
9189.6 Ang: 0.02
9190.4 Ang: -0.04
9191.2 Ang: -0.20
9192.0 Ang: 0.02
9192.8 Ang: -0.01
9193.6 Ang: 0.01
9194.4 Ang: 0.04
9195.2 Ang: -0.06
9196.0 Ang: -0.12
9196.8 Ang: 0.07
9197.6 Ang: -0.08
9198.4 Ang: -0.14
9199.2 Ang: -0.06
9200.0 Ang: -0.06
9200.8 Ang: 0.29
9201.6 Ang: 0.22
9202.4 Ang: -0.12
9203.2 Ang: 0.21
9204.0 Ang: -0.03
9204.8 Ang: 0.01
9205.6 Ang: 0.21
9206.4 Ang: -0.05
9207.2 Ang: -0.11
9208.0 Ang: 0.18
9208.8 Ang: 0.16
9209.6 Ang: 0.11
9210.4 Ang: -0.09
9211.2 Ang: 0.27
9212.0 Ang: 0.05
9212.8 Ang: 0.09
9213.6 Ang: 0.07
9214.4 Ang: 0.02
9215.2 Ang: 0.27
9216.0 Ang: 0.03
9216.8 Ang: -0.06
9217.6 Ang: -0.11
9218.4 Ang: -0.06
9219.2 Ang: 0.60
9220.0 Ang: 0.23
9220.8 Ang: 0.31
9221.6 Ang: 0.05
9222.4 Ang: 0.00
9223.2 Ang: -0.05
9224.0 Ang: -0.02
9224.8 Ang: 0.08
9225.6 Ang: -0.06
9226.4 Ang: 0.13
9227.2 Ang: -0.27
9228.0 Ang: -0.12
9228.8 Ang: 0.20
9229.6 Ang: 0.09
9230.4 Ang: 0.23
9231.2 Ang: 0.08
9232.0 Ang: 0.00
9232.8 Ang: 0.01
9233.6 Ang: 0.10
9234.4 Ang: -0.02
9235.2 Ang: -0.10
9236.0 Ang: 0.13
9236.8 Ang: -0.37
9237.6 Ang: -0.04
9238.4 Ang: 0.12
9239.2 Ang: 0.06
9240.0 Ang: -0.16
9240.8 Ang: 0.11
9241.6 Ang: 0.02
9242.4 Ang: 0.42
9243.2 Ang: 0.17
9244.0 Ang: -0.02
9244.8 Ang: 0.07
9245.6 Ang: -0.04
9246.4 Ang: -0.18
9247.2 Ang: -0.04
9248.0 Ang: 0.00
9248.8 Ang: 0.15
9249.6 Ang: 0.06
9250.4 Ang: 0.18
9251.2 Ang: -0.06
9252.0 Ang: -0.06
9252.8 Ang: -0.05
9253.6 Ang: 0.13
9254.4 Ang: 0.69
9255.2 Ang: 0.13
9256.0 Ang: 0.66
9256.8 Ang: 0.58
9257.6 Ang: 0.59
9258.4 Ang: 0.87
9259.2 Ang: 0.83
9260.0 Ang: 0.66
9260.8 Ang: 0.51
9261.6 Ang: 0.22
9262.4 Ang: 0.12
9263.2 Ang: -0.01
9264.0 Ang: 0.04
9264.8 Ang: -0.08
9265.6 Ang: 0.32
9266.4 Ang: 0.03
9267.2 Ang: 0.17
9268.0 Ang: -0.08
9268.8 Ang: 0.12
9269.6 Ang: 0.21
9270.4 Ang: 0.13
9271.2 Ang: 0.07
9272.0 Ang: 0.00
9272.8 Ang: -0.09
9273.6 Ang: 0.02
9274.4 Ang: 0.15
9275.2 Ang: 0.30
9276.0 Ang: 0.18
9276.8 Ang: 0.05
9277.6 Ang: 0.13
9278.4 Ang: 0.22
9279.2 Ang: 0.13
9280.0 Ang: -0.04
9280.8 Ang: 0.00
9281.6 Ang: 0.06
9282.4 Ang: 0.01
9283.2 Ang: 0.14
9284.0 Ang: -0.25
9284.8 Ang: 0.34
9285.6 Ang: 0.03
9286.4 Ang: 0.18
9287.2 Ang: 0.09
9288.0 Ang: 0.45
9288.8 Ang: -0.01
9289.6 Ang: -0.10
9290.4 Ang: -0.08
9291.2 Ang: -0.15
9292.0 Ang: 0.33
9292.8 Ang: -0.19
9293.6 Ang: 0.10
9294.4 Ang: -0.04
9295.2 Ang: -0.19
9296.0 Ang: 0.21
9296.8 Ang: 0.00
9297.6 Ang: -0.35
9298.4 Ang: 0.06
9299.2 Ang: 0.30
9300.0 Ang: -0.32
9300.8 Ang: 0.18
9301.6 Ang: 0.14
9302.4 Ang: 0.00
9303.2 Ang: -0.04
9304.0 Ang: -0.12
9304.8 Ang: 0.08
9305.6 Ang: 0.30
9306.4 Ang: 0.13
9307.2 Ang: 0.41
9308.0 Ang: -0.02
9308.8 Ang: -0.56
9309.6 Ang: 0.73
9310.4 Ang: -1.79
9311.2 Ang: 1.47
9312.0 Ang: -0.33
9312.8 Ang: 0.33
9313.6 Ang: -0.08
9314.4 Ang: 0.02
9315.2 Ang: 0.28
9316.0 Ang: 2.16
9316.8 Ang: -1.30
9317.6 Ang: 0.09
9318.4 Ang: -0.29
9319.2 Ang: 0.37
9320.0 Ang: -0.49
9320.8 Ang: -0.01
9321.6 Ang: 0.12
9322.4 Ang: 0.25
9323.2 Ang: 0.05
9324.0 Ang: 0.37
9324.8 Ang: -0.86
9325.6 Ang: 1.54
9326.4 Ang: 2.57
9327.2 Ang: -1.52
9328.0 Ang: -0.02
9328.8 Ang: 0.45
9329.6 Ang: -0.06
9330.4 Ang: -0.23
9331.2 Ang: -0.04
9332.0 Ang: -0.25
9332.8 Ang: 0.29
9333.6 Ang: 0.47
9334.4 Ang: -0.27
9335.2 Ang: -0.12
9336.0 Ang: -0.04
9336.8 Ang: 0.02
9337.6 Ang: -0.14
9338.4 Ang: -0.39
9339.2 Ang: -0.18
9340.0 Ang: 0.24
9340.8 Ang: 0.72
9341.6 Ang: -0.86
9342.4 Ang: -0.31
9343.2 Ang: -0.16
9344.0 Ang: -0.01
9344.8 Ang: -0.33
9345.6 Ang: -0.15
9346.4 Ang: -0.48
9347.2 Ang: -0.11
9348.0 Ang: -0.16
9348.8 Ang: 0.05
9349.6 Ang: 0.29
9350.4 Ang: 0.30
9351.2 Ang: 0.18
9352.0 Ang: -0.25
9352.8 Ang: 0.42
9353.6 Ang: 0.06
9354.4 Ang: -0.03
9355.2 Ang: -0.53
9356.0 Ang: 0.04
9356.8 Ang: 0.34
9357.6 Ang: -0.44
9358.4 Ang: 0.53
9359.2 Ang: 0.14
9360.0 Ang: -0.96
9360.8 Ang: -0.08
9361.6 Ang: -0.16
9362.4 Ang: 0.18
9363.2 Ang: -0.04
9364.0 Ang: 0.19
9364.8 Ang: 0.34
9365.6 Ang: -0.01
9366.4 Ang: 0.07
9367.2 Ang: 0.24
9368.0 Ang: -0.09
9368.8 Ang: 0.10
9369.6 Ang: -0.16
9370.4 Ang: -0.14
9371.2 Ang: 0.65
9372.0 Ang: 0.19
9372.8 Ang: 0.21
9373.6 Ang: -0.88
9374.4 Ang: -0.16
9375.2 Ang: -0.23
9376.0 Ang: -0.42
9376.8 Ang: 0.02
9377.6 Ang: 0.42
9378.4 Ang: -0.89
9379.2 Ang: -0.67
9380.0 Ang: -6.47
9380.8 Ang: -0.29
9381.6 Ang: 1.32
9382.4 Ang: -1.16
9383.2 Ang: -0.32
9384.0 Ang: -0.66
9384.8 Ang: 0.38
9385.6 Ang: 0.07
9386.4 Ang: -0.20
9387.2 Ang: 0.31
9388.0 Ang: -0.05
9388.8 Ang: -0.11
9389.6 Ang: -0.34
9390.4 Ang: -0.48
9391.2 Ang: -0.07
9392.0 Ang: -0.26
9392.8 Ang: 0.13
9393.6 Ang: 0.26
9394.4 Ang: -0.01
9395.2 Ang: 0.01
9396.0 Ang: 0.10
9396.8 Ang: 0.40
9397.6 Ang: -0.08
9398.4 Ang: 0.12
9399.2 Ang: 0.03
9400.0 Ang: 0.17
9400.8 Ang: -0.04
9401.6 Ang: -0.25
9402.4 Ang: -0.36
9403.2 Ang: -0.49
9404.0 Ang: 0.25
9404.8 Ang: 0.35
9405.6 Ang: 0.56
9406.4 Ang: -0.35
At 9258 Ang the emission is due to H-beta 4861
